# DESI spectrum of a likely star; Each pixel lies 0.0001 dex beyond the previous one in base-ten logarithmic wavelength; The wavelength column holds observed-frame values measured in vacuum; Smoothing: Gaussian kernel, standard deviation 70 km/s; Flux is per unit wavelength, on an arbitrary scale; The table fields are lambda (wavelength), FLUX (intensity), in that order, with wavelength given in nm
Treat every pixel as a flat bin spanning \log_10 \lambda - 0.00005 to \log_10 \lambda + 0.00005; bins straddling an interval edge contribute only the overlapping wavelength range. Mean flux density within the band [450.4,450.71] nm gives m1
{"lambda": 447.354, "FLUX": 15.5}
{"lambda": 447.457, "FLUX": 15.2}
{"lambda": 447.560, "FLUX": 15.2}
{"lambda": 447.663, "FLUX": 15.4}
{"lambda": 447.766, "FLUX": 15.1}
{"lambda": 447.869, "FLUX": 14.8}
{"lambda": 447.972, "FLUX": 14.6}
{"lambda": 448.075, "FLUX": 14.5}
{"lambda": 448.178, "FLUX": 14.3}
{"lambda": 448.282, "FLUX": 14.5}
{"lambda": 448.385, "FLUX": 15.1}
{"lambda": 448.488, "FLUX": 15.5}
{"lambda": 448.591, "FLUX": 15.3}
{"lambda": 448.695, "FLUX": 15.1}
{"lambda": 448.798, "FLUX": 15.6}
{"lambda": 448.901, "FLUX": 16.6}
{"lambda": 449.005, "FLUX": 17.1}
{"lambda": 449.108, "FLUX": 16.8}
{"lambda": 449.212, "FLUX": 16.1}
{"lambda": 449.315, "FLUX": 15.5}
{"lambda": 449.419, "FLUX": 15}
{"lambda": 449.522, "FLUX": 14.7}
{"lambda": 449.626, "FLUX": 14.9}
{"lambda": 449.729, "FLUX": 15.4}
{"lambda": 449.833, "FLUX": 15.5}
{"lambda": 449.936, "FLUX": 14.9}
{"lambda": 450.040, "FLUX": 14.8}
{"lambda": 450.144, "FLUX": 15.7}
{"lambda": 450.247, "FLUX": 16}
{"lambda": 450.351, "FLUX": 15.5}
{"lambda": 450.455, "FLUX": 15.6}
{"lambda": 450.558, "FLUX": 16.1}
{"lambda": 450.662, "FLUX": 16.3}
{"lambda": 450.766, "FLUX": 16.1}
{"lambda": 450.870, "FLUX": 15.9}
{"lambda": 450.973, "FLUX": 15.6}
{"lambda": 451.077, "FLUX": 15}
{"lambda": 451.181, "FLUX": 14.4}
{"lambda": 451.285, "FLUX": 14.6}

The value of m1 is 16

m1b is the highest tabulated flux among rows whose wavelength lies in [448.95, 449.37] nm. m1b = 17.1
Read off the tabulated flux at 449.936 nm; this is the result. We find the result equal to 14.9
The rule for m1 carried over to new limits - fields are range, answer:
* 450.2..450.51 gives 15.7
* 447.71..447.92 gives 15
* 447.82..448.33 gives 14.5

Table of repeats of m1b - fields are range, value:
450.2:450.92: 16.3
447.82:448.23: 14.8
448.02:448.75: 15.5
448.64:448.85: 15.6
